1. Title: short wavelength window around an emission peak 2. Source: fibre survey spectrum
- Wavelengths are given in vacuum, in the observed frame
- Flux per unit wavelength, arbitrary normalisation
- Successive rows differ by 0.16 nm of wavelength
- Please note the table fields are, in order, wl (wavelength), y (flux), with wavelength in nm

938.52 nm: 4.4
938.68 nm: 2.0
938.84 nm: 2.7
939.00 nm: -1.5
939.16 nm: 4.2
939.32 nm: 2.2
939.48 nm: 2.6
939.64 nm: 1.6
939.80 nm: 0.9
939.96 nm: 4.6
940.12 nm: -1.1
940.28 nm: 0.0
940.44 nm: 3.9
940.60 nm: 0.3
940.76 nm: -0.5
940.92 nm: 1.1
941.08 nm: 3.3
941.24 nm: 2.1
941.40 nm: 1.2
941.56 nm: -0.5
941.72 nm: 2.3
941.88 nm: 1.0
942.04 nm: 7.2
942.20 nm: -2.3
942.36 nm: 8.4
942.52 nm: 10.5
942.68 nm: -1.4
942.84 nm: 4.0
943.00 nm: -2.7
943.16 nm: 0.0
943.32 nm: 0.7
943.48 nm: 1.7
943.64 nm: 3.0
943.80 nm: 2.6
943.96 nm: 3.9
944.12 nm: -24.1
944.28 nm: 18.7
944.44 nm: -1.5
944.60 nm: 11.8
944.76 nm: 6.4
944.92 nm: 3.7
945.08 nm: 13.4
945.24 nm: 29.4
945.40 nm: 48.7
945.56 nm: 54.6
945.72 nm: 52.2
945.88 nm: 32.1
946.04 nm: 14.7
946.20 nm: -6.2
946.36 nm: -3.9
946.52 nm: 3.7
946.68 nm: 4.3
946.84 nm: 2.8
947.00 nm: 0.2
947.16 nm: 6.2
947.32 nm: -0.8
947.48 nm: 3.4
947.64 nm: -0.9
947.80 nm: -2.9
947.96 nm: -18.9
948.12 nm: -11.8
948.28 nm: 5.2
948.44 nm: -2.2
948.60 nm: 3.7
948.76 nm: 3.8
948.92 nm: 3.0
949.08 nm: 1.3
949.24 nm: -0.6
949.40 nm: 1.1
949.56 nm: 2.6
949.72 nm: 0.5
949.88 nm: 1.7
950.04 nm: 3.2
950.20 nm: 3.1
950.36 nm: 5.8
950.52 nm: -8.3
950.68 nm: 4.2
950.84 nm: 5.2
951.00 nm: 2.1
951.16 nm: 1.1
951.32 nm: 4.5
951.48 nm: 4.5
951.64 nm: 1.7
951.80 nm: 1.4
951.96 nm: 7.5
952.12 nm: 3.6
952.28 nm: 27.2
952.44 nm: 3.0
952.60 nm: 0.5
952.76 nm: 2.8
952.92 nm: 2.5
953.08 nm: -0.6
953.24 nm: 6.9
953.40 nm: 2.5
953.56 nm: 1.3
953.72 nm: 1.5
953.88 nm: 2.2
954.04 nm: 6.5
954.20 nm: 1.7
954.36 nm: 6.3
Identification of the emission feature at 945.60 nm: [O III] 5007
